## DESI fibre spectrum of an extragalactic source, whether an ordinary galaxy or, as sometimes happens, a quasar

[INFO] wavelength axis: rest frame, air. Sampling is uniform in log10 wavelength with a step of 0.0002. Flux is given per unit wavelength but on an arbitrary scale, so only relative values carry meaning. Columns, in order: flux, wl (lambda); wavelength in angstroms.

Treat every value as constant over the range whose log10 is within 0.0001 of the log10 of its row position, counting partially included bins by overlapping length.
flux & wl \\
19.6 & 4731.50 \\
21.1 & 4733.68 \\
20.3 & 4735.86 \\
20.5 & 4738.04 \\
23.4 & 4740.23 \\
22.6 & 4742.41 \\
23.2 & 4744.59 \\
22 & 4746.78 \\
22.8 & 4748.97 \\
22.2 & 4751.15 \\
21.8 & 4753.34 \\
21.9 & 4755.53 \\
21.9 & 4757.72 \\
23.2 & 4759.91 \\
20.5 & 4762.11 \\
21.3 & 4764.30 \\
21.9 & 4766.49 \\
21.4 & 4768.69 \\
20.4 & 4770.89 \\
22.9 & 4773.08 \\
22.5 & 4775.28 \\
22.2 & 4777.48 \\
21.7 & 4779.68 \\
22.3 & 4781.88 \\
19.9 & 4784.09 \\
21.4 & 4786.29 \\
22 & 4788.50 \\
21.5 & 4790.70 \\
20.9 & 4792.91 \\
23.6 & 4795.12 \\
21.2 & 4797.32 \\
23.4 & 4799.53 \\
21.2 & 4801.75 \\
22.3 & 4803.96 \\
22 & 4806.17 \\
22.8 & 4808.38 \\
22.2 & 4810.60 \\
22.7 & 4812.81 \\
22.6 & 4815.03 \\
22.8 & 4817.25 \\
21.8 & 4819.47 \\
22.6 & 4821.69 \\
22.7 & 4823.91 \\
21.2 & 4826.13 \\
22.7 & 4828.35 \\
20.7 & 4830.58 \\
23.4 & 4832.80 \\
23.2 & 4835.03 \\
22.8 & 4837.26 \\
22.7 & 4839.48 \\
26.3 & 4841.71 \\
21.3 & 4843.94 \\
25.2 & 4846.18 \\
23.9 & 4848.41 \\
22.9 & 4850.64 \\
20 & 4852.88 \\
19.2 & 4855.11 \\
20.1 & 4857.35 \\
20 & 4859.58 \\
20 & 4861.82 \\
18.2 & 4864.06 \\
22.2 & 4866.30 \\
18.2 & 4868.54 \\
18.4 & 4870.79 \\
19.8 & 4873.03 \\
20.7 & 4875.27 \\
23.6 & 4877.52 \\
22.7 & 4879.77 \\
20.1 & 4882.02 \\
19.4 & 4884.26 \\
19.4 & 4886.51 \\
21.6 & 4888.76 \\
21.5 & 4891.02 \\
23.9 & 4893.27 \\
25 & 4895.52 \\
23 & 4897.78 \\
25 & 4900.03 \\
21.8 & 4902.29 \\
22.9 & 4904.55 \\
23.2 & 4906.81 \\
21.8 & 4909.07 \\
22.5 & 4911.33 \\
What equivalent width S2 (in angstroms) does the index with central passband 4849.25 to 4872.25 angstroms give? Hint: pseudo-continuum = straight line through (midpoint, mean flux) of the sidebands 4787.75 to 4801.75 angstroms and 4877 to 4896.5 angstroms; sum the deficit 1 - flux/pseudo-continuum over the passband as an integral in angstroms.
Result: 2.0 angstroms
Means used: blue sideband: 22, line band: 20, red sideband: 21.8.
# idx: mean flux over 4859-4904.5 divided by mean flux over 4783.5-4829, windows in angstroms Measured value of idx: 0.96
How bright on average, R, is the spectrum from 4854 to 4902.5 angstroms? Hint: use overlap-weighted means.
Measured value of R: 21.1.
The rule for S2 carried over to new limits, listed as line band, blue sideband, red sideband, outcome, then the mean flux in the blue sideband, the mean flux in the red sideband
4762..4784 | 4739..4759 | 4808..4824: 0.7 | 22.4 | 22.5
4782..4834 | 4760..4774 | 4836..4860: -0.4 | 21.5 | 22.3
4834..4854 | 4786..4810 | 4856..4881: -2.1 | 22.1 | 20.3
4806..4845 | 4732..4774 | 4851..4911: -2.0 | 21.8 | 21.3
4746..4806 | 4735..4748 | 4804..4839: 0.9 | 22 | 22.4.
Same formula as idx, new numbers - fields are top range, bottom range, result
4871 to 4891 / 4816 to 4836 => 0.93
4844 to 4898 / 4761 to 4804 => 0.98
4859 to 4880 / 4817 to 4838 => 0.91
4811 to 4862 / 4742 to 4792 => 1.02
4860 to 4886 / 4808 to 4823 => 0.90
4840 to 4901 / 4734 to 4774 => 0.98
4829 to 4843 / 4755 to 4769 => 1.06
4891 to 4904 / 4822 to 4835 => 1.06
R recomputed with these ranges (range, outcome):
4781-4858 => 22.2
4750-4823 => 22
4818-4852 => 22.9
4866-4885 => 20.5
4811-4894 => 21.6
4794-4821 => 22.4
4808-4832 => 22.3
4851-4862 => 20.1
